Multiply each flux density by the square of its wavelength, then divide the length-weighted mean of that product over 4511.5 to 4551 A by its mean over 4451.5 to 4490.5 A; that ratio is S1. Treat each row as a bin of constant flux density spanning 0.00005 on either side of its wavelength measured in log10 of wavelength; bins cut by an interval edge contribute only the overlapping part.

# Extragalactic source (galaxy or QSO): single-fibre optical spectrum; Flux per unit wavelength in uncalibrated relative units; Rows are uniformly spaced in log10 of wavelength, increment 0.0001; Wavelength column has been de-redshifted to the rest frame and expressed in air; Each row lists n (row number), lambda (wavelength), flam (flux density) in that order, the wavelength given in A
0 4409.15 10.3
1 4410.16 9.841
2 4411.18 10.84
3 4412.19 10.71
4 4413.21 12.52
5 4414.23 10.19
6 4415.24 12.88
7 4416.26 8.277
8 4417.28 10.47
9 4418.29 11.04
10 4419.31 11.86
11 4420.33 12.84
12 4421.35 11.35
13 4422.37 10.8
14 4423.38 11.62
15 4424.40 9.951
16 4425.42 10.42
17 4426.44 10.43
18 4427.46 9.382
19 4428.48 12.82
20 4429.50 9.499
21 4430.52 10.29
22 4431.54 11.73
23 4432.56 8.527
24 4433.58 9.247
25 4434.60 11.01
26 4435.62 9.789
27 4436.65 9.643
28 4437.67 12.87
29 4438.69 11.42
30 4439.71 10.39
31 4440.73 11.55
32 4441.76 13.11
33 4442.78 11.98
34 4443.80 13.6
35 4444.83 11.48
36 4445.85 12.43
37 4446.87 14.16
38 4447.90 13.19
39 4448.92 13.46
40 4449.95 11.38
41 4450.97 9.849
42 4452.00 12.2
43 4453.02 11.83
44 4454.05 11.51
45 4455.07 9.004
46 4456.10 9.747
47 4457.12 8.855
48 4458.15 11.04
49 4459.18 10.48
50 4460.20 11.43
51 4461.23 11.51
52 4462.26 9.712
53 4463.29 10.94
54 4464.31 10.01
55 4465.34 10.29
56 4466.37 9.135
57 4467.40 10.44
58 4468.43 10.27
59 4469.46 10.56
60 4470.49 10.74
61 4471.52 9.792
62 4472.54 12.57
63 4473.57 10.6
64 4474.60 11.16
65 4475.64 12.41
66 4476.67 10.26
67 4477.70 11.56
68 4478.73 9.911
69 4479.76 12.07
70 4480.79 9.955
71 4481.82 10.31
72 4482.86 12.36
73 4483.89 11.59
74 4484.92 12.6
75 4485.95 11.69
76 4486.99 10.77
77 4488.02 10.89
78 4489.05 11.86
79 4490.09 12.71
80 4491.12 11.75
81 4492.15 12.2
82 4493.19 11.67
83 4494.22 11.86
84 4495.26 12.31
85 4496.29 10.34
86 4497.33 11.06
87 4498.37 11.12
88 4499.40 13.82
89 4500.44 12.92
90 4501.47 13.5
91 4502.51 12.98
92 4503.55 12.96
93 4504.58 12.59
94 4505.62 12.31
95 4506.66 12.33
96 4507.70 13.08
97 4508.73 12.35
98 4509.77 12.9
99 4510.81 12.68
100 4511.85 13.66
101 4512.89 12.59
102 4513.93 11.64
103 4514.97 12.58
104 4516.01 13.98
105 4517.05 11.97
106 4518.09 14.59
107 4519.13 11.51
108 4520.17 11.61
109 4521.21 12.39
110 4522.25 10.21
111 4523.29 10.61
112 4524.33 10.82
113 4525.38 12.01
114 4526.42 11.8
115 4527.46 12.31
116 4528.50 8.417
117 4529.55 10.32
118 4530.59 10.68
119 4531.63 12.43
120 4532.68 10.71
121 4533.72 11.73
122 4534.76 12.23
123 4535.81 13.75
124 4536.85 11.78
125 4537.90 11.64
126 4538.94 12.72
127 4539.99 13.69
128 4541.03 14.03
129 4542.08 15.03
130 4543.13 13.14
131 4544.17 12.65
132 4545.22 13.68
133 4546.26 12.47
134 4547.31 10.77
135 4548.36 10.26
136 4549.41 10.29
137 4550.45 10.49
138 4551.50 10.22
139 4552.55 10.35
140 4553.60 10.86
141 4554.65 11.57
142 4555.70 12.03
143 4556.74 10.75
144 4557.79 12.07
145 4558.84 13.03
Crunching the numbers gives 1.13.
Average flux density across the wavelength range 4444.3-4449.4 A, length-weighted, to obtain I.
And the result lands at 12.9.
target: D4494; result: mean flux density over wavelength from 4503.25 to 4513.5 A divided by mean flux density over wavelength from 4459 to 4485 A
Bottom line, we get 1.17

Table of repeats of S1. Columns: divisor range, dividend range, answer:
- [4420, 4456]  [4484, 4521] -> 1.13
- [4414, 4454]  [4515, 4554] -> 1.10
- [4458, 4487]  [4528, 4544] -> 1.15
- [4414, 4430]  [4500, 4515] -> 1.22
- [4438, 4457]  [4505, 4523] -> 1.09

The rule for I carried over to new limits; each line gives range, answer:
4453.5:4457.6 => 9.81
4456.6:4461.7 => 10.7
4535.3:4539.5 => 12.5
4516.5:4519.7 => 12.7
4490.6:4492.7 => 12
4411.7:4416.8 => 10.9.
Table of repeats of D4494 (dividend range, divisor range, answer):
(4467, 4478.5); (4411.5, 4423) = 0.98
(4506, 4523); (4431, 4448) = 1.09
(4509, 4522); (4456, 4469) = 1.22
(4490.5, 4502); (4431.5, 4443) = 1.11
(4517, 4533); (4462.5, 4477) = 1.07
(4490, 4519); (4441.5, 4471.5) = 1.12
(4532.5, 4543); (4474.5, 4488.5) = 1.14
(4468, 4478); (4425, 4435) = 1.06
